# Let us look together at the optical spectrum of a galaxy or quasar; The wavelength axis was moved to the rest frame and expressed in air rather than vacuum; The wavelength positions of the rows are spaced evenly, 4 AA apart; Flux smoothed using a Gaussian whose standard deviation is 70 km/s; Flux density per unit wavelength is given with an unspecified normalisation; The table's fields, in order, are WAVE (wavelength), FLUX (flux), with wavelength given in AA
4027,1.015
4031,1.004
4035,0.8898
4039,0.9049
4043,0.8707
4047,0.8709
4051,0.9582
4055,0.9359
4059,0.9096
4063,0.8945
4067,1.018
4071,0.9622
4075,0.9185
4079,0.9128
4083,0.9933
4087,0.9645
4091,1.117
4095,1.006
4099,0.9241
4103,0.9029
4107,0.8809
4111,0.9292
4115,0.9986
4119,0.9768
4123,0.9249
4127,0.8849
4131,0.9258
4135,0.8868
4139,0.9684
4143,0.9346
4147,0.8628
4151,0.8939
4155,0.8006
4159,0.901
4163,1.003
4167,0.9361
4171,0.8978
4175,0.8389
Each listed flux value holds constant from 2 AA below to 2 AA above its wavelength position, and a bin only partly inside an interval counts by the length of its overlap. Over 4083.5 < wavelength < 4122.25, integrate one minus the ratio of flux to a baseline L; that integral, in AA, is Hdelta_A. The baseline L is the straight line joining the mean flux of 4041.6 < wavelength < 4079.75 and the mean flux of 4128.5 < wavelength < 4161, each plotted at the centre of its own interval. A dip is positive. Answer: -2.33 AA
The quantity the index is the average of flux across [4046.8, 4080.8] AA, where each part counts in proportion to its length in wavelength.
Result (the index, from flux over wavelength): 0.934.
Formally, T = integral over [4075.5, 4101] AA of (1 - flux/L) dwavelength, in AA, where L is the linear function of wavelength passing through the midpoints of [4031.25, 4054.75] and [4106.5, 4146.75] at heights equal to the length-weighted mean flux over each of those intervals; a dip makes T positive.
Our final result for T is -1.7 AA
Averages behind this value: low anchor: 0.909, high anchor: 0.93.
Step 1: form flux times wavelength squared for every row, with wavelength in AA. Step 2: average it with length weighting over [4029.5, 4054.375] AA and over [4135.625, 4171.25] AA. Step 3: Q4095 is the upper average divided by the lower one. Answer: 1.1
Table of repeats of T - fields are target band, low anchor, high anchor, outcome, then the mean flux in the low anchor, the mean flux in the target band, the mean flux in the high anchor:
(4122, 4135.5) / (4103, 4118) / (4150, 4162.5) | 0.1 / 0.934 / 0.906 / 0.879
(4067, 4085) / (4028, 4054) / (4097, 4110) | -0.8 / 0.921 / 0.955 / 0.905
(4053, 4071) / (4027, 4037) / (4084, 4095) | 1.0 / 0.961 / 0.942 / 1.03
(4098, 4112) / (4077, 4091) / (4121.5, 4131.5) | 0.6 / 0.98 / 0.907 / 0.909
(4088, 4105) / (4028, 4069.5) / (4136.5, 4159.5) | -1.4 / 0.928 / 0.986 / 0.893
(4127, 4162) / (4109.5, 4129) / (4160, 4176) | 1.3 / 0.943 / 0.899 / 0.923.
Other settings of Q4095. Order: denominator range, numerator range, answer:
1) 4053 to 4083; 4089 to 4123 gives 1.05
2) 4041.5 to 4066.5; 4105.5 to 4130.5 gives 1.05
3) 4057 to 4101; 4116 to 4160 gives 0.97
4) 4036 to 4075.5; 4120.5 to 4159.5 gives 1.01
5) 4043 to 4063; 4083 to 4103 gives 1.11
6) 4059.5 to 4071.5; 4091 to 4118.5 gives 1.02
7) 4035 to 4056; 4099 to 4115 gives 1.05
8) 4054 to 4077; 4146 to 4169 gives 1.00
